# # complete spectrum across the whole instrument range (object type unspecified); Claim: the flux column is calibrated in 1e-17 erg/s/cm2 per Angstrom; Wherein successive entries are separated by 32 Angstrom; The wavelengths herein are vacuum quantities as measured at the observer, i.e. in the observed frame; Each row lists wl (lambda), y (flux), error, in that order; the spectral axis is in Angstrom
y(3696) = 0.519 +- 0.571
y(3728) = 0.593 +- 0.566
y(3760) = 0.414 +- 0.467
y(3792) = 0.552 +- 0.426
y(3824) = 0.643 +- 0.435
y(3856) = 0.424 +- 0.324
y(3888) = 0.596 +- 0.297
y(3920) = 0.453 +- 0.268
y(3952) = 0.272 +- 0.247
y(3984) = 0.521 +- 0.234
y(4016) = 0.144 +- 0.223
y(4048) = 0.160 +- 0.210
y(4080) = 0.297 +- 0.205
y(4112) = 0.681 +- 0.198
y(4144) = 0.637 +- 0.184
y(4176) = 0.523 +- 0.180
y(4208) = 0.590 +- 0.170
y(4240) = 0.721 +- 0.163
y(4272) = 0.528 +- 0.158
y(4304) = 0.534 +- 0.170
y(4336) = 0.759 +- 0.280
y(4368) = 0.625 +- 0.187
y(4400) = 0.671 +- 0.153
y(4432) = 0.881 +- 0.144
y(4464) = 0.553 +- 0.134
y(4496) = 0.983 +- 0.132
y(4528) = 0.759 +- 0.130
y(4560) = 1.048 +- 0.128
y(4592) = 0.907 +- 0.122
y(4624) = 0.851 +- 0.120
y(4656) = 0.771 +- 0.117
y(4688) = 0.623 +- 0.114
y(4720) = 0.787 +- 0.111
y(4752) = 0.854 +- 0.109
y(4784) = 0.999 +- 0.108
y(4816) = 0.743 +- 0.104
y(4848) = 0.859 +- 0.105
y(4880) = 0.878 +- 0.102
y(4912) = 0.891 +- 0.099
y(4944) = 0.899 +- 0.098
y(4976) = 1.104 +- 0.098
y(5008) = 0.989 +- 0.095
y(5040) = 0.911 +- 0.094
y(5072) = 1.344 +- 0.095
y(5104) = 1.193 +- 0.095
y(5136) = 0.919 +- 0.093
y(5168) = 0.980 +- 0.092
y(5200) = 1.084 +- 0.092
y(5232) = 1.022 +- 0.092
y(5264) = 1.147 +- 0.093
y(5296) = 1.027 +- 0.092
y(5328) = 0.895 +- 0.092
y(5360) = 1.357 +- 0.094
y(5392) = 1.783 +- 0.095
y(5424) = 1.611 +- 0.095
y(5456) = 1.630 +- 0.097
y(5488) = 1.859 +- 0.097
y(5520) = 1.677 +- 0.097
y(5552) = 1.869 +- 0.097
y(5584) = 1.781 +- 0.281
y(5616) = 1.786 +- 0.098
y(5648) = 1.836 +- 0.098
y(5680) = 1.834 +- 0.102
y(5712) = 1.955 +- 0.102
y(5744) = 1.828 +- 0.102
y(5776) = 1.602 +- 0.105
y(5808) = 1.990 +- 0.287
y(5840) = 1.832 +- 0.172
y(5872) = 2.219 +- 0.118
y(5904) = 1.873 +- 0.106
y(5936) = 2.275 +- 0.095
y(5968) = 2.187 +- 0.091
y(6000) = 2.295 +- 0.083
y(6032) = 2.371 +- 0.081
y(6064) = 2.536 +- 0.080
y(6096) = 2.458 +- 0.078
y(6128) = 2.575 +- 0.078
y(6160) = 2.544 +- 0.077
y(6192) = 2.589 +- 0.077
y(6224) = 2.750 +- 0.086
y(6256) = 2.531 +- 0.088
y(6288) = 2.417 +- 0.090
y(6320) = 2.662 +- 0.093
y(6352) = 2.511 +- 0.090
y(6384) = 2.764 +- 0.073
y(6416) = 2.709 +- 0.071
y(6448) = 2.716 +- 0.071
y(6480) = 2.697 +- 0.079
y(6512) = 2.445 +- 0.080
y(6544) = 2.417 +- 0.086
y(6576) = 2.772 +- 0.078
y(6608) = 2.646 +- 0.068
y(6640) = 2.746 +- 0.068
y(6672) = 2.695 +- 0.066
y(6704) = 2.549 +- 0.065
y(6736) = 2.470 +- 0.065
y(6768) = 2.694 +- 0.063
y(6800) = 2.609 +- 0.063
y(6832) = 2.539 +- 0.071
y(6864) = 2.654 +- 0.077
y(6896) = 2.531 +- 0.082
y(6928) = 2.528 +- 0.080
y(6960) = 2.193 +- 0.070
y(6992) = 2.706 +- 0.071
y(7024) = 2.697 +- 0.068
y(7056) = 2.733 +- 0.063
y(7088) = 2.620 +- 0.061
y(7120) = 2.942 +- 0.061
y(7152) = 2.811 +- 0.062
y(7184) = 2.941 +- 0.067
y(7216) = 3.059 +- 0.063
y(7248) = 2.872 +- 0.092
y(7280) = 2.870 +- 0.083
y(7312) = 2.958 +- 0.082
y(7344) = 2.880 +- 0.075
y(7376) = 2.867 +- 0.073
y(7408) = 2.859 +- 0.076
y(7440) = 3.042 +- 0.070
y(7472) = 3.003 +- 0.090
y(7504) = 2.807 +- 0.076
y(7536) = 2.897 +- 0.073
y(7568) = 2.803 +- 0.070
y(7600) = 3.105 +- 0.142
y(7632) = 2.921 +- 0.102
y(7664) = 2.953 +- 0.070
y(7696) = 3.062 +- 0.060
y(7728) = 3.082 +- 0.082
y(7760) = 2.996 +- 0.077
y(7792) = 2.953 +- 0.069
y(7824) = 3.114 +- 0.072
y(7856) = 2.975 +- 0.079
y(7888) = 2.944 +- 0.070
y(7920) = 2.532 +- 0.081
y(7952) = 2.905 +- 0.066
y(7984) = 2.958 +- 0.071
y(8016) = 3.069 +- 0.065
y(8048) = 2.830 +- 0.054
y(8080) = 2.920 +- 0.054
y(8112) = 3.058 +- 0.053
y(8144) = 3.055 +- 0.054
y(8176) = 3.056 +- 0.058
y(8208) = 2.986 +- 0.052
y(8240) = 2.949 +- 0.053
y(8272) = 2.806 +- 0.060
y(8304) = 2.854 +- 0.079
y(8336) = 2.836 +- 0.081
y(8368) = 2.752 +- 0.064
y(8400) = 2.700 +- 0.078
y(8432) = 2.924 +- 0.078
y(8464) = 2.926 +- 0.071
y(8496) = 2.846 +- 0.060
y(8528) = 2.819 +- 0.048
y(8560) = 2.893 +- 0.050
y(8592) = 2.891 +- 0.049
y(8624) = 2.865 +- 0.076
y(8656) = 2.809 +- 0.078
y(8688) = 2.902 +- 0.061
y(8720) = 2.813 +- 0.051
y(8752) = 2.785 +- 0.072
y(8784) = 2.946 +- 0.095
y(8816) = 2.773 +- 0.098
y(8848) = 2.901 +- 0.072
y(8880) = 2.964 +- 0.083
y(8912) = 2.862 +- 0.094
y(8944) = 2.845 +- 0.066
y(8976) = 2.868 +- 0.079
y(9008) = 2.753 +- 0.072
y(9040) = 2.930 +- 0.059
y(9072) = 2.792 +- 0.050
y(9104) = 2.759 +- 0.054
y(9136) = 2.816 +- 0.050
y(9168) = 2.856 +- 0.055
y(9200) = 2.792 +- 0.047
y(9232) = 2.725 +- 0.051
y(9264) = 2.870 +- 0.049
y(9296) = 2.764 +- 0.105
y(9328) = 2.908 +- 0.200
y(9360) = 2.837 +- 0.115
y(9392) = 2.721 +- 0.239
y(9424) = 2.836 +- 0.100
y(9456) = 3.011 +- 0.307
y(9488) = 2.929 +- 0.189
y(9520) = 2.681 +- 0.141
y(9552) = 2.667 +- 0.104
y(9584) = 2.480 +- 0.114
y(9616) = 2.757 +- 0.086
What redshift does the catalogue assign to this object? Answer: 0.34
